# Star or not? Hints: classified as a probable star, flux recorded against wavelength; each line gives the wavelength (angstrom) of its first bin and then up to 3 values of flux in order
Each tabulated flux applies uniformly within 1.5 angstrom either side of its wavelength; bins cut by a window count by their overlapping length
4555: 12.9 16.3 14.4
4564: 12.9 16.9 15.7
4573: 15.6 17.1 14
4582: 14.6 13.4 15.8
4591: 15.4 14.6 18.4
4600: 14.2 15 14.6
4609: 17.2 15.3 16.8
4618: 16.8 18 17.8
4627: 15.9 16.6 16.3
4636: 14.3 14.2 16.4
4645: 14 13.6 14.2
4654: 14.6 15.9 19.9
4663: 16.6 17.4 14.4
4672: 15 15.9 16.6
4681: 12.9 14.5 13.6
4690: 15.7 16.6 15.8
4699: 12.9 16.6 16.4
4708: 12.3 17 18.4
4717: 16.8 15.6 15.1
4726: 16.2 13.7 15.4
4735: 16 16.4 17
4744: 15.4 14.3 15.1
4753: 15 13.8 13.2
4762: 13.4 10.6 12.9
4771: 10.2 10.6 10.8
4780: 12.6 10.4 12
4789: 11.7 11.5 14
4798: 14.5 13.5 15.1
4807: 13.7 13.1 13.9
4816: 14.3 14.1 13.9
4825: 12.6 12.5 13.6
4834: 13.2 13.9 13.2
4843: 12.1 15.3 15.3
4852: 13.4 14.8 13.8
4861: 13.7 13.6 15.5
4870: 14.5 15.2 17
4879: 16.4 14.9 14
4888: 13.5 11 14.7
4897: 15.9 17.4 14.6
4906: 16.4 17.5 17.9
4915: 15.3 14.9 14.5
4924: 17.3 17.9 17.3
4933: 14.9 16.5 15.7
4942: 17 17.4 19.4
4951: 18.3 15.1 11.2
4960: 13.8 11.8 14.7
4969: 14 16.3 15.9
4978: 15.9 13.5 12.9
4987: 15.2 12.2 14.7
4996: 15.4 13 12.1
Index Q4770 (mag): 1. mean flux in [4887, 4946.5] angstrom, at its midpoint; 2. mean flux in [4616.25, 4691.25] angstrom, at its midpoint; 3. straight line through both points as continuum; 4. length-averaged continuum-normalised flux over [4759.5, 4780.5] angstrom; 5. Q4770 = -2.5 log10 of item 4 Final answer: 0.33 mag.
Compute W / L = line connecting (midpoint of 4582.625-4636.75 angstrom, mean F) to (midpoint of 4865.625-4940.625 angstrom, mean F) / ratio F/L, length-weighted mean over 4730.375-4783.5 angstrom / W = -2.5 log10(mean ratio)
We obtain 0.16 mag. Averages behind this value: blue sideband 15.9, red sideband 15.6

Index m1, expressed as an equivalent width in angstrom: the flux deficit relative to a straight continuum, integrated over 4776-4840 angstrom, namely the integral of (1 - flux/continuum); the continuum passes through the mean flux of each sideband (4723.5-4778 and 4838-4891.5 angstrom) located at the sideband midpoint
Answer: 4.7 angstrom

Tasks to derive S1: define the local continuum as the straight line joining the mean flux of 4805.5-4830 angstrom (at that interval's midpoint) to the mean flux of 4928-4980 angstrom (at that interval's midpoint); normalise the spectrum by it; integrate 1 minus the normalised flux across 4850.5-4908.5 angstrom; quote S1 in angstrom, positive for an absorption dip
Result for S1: -1.3 angstrom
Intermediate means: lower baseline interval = 13.5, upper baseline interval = 15.6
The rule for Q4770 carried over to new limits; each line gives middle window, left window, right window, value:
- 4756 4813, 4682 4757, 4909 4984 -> 0.23 mag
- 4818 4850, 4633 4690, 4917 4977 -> 0.15 mag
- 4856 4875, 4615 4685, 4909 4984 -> 0.09 mag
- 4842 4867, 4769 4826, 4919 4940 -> 0.01 mag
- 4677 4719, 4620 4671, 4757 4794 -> -0.09 mag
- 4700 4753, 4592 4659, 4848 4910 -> -0.02 mag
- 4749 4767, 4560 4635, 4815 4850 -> 0.07 mag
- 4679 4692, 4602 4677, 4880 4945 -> 0.11 mag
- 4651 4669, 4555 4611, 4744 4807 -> -0.15 mag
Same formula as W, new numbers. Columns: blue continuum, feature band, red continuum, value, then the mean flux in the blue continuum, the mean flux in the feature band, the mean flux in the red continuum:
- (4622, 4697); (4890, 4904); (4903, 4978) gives 0.07 mag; 15.6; 14.9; 15.8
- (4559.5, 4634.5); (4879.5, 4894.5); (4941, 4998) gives 0.10 mag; 15.7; 13.7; 14.9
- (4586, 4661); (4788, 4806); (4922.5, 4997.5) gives 0.16 mag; 15.8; 13.4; 15.4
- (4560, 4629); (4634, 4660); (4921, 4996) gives 0.05 mag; 15.7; 15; 15.4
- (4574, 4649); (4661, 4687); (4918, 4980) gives 0.02 mag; 15.6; 15.4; 15.7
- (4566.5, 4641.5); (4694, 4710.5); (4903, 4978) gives 0.06 mag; 15.8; 15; 15.8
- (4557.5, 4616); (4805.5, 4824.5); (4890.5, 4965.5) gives 0.14 mag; 15.4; 13.8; 15.8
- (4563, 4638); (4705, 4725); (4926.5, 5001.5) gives -0.03 mag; 15.7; 15.9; 15.1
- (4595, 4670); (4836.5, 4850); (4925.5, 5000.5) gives 0.11 mag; 15.9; 13.9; 15.2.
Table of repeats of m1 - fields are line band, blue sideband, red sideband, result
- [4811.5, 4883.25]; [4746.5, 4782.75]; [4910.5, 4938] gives 1.5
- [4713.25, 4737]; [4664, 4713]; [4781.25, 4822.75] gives -2.0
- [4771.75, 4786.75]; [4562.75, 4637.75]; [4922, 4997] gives 4.2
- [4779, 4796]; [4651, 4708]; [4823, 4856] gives 2.7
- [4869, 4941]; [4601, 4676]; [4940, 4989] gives -1.9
